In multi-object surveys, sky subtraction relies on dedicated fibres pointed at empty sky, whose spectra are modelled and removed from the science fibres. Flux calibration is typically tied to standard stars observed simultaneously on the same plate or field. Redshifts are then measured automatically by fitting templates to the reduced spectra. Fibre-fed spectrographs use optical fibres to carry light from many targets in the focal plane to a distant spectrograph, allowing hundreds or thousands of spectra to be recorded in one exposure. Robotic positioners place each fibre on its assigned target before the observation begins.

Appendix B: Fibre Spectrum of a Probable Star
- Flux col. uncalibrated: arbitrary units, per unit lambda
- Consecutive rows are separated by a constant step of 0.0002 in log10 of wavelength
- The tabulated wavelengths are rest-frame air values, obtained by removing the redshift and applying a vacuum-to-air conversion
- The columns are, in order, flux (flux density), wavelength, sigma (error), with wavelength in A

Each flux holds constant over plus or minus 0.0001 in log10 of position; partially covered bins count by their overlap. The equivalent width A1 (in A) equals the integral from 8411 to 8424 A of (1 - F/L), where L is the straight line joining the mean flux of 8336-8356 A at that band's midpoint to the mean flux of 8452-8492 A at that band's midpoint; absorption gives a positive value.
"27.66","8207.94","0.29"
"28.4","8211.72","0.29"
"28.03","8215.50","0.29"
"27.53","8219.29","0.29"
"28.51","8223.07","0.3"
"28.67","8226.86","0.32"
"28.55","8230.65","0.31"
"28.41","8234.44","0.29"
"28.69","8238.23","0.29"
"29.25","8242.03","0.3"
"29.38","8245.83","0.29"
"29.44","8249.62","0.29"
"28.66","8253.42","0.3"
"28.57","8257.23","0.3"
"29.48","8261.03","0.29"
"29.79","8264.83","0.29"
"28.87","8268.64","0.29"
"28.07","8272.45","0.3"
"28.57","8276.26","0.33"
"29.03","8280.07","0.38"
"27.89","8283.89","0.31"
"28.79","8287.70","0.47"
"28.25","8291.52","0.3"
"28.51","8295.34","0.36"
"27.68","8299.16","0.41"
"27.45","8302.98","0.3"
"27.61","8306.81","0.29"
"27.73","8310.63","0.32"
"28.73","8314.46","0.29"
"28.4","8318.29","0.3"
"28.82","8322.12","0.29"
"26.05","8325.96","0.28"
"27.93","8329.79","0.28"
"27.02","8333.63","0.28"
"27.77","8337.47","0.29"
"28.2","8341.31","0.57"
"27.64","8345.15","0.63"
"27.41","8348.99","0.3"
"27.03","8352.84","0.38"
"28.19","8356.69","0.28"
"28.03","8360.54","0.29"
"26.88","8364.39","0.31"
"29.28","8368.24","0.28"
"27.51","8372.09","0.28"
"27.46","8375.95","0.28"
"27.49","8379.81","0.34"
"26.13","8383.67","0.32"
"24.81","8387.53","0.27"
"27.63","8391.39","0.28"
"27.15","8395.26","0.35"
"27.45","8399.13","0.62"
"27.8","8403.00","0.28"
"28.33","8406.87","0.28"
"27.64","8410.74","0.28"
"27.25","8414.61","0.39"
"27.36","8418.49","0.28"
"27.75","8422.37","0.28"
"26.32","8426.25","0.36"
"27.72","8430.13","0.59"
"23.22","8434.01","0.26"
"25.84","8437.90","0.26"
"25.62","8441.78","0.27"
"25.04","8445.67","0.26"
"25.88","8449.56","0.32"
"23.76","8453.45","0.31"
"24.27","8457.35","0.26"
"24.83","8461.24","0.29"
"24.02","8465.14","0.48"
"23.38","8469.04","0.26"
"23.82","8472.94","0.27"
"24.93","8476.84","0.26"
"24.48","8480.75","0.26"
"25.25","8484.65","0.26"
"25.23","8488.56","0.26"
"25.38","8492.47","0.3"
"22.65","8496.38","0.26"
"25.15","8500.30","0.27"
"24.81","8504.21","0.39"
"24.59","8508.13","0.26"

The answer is -0.8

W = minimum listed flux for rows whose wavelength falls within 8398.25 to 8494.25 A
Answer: 23.22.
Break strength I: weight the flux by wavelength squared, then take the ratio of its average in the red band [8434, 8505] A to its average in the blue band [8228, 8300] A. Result 0.90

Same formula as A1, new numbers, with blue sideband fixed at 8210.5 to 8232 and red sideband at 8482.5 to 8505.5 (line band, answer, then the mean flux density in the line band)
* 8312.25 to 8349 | -1.3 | 27.8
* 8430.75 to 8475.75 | 1.2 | 24.6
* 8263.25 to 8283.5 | -0.9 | 28.8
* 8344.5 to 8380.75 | -1.7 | 27.7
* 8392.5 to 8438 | -2.3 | 27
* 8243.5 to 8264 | -1.0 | 29.2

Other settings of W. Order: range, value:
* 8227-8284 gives 27.89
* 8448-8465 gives 23.76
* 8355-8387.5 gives 26.13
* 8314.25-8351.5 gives 26.05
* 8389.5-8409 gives 27.15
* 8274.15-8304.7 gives 27.45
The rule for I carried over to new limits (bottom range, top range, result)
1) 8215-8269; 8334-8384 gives 0.99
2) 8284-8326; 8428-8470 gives 0.92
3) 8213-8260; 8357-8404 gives 0.99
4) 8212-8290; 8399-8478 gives 0.94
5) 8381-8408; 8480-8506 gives 0.94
